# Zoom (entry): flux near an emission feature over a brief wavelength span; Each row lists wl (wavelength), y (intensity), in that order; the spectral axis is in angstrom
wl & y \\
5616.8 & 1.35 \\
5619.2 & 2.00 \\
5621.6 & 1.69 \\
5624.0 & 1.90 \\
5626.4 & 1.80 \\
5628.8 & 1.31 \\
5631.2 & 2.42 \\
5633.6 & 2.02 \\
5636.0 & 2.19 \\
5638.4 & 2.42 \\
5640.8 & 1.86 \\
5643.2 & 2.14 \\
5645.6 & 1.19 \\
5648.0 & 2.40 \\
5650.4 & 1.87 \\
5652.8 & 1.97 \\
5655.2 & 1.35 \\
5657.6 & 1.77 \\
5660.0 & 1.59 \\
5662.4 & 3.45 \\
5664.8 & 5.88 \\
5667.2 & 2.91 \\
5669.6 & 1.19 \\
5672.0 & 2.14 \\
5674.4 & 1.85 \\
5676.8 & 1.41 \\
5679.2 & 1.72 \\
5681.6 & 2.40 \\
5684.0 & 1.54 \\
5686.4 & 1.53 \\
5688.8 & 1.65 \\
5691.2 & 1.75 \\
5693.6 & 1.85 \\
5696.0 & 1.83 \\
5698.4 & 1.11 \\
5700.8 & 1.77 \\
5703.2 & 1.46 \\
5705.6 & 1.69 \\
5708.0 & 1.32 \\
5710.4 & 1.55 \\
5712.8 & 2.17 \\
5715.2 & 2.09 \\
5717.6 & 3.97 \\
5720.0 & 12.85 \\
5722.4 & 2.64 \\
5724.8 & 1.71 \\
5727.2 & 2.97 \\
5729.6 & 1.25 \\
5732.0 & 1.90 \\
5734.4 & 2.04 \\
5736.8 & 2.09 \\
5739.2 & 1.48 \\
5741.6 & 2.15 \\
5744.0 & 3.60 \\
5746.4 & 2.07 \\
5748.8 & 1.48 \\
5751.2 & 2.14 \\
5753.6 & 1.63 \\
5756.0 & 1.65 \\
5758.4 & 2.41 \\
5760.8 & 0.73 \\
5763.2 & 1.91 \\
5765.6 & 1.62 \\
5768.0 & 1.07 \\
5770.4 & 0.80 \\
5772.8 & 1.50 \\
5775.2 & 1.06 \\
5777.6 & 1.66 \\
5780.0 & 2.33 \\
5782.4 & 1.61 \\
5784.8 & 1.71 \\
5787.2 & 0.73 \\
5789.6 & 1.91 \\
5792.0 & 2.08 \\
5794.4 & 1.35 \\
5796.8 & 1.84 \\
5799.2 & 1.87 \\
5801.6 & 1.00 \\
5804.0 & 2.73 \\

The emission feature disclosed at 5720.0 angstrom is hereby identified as [O III] 5007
